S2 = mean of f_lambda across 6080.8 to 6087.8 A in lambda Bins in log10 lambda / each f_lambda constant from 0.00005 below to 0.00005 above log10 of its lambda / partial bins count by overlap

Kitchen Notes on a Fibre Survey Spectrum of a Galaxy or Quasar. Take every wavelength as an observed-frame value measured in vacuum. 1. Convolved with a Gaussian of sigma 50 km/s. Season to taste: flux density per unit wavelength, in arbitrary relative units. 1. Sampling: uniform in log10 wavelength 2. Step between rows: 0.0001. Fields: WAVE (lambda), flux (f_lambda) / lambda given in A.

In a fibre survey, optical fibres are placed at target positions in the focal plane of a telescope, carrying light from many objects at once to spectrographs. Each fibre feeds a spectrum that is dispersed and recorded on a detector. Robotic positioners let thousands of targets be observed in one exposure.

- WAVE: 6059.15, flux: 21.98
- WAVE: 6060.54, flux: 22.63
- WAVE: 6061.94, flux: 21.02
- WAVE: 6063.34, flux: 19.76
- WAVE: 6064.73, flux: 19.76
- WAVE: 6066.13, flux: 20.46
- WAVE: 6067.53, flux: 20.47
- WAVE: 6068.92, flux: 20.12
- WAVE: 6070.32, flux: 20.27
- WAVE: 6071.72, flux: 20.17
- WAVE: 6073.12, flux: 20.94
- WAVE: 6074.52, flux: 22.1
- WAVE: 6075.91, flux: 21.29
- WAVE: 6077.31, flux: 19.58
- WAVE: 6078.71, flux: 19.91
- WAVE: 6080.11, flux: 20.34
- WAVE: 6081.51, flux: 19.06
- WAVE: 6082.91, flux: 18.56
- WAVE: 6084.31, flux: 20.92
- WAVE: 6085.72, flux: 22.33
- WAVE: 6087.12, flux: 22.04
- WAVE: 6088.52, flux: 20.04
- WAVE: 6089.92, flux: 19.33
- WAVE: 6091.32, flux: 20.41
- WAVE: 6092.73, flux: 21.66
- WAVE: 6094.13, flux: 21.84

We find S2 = 20.6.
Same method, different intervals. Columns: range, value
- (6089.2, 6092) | 19.9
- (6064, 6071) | 20.2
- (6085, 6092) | 20.8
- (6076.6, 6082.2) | 19.7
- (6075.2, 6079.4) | 20.3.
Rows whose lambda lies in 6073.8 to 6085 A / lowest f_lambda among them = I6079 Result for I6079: 18.56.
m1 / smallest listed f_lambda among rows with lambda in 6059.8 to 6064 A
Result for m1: 19.76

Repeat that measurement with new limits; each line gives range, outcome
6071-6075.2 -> 20.17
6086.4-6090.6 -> 19.33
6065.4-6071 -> 20.12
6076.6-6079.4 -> 19.58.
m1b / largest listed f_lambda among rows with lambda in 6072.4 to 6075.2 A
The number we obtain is 22.1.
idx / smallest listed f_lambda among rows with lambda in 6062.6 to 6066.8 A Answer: 19.76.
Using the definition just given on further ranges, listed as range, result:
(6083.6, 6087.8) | 20.92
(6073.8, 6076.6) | 21.29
